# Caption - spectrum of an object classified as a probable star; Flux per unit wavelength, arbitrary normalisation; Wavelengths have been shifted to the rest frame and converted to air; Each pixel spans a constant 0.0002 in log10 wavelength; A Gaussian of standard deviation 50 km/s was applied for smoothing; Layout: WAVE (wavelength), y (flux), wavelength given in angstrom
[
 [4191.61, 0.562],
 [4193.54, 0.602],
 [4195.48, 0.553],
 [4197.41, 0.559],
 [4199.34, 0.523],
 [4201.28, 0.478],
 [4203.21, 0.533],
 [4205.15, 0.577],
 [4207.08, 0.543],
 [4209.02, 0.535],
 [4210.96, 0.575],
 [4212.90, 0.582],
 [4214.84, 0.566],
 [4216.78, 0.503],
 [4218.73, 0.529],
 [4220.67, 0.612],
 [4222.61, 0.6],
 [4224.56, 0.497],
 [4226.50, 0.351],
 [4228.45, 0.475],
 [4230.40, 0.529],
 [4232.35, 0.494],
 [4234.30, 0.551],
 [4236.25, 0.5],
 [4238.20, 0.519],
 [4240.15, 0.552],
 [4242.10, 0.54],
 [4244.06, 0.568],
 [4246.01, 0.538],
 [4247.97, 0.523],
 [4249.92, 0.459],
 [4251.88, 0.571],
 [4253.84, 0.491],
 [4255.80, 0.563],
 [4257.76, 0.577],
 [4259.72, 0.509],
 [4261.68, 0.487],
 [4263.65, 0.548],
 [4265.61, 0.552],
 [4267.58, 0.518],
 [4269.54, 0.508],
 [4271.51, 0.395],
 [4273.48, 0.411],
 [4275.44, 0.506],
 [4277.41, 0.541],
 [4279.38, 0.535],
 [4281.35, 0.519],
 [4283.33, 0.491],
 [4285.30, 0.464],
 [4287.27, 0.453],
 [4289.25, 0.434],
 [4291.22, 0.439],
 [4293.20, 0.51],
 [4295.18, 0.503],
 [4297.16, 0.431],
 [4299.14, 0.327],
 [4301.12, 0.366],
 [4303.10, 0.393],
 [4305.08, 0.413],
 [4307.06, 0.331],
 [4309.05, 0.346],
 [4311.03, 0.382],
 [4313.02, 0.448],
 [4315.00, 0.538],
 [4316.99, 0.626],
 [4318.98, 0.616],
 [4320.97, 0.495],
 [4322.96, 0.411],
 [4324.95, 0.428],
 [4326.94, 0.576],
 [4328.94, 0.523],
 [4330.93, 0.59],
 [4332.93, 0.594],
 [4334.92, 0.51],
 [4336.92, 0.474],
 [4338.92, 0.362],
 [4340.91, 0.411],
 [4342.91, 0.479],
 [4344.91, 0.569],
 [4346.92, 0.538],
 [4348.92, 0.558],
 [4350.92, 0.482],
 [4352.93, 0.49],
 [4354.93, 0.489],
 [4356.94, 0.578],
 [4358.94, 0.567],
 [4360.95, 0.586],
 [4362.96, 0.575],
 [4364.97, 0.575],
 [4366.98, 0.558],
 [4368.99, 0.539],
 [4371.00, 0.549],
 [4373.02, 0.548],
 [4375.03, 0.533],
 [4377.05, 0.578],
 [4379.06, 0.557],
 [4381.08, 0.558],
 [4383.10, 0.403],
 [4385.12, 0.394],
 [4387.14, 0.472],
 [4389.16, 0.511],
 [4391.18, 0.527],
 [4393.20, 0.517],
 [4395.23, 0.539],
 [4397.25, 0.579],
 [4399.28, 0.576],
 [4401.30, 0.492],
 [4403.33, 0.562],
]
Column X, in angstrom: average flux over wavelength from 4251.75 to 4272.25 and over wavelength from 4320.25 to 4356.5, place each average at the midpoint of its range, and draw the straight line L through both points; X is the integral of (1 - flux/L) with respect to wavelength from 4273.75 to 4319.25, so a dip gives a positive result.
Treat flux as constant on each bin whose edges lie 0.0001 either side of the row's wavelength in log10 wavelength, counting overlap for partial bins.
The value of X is 4.67 angstrom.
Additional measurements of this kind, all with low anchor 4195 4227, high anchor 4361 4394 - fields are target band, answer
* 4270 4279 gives 1.1 angstrom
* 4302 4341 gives 4.1 angstrom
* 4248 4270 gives 0.4 angstrom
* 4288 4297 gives 1.1 angstrom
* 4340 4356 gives 0.8 angstrom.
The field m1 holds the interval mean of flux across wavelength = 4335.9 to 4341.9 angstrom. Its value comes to 0.416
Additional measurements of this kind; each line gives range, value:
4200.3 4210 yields 0.533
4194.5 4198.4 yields 0.555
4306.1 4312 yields 0.353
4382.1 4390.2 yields 0.445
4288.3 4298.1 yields 0.464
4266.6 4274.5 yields 0.459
